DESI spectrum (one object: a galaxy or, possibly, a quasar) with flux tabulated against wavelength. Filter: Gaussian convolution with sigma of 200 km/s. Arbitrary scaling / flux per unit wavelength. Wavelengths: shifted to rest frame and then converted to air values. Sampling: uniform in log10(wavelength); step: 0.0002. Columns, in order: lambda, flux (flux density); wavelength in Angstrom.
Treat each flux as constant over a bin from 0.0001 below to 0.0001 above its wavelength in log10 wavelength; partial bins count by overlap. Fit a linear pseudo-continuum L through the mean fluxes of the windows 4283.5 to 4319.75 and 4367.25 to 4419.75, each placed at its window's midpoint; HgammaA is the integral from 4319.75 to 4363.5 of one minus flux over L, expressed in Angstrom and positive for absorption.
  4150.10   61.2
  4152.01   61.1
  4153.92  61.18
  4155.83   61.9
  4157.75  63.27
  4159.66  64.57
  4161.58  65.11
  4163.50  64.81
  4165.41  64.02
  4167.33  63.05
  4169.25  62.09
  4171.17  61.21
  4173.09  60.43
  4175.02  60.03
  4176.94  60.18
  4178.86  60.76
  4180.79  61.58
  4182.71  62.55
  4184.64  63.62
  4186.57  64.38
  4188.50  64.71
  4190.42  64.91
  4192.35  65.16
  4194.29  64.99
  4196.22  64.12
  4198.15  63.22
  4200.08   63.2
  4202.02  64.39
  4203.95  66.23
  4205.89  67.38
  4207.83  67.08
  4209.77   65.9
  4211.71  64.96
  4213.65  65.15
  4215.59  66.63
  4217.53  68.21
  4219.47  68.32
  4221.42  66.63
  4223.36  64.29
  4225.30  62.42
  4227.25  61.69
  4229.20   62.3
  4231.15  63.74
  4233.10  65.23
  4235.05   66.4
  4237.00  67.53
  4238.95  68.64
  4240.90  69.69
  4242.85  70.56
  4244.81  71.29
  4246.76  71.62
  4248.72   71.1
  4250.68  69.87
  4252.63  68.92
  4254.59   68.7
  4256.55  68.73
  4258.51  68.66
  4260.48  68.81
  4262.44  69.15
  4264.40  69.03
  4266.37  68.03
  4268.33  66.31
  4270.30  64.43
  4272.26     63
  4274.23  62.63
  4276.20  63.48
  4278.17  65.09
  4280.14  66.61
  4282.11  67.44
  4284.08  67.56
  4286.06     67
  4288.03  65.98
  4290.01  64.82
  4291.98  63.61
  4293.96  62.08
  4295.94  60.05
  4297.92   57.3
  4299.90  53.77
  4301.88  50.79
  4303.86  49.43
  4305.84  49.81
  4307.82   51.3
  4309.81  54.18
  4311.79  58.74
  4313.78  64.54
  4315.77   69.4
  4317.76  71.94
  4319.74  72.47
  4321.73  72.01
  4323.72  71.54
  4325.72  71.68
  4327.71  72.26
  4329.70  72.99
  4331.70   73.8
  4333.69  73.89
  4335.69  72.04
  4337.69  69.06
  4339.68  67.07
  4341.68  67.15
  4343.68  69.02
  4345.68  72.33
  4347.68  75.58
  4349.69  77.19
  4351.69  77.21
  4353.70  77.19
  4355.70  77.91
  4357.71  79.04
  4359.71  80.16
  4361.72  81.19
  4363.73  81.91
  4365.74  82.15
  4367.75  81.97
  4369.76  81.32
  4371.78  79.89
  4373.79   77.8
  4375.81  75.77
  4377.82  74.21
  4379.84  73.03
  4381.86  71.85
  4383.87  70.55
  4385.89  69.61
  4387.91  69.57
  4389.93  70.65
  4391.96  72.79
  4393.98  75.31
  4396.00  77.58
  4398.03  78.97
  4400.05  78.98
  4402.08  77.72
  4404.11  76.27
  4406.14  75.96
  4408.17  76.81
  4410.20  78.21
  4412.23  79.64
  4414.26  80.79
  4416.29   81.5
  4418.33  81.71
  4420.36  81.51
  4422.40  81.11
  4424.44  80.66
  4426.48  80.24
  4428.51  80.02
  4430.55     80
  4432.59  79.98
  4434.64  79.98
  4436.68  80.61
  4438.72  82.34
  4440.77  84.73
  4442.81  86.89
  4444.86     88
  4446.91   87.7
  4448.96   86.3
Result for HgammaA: -4.3 Angstrom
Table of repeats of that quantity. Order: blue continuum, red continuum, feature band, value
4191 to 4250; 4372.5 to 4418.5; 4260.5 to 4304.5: 4.0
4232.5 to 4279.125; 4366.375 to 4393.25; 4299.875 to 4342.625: 3.7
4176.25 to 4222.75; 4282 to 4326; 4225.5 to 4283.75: -3.4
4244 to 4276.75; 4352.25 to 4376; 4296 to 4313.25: 4.5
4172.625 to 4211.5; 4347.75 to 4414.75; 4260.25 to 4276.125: 0.7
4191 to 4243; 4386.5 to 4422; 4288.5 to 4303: 2.3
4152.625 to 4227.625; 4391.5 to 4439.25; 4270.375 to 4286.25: 1.1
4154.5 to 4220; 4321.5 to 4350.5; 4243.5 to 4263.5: -0.7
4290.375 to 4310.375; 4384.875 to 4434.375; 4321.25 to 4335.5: -2.6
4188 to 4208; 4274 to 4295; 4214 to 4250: -1.1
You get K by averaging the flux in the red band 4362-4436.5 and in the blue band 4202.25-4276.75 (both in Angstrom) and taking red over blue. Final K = 1.16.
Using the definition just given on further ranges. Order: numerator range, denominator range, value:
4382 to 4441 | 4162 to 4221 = 1.21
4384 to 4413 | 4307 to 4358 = 1.07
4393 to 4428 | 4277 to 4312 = 1.32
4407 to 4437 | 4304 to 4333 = 1.22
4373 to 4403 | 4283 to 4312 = 1.27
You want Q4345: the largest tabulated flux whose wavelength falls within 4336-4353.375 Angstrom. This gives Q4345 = 77.21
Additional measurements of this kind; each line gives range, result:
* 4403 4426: 81.71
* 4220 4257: 71.62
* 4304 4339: 73.89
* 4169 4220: 68.32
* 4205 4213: 67.38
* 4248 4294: 71.1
